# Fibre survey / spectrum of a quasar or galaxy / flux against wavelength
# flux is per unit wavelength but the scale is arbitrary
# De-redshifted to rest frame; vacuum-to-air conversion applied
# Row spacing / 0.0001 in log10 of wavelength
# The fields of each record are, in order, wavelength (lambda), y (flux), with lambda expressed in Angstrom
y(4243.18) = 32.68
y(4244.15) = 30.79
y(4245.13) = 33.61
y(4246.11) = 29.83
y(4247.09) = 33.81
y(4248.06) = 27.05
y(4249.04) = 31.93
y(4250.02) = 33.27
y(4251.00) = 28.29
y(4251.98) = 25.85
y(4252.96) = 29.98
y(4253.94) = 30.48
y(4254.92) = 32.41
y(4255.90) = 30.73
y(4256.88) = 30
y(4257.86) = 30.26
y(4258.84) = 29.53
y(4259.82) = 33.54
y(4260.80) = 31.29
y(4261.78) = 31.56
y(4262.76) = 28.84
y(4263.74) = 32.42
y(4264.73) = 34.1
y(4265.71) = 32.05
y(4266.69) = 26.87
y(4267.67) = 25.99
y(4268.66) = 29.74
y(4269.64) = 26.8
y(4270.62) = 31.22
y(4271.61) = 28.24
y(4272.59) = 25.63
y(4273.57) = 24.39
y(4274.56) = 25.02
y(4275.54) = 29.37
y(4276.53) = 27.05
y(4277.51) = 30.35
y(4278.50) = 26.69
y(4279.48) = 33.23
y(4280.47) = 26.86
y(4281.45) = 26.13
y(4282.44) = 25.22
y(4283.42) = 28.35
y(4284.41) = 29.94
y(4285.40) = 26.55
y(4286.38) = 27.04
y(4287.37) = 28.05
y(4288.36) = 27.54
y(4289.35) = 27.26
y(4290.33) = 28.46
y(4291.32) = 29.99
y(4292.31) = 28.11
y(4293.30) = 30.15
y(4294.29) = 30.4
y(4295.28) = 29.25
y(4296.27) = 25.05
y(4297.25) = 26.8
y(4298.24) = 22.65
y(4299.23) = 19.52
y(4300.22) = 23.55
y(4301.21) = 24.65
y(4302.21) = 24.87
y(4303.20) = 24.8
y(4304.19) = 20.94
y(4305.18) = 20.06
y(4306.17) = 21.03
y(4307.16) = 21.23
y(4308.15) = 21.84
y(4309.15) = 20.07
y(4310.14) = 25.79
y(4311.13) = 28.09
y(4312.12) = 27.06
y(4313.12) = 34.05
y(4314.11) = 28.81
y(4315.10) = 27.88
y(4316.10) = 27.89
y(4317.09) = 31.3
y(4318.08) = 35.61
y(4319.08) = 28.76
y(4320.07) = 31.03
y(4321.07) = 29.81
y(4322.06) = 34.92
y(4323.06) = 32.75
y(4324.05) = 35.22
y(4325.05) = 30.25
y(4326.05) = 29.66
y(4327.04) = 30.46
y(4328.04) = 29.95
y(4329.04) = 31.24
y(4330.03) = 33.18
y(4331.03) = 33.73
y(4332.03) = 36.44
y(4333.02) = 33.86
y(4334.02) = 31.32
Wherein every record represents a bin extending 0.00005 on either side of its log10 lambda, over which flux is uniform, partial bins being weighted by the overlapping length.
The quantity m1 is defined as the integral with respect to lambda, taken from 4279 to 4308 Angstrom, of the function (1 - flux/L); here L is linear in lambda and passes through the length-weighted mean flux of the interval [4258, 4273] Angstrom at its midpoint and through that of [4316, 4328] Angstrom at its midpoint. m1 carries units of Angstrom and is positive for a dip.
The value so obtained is 4.4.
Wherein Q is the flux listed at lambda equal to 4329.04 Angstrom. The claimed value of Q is 31.24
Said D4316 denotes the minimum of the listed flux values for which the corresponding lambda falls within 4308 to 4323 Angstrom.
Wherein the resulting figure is 20.07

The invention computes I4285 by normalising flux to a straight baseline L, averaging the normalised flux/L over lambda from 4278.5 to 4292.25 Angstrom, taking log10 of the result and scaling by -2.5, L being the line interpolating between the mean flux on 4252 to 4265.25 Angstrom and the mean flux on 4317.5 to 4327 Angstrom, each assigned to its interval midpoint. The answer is 0.12 mag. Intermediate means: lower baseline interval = 31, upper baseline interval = 31.9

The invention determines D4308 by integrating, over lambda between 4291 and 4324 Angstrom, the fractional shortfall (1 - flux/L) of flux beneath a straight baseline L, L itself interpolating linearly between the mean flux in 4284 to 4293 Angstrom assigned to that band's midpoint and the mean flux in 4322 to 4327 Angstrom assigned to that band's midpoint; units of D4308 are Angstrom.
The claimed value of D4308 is 3.5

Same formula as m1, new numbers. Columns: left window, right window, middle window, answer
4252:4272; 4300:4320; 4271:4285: 0.57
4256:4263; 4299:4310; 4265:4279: 0.25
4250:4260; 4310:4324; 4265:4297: 2.38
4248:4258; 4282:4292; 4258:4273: -0.30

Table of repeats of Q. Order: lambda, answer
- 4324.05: 35.22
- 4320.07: 31.03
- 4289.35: 27.26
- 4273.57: 24.39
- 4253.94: 30.48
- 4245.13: 33.61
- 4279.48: 33.23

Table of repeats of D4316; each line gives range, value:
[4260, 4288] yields 24.39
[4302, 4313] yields 20.06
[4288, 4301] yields 19.52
